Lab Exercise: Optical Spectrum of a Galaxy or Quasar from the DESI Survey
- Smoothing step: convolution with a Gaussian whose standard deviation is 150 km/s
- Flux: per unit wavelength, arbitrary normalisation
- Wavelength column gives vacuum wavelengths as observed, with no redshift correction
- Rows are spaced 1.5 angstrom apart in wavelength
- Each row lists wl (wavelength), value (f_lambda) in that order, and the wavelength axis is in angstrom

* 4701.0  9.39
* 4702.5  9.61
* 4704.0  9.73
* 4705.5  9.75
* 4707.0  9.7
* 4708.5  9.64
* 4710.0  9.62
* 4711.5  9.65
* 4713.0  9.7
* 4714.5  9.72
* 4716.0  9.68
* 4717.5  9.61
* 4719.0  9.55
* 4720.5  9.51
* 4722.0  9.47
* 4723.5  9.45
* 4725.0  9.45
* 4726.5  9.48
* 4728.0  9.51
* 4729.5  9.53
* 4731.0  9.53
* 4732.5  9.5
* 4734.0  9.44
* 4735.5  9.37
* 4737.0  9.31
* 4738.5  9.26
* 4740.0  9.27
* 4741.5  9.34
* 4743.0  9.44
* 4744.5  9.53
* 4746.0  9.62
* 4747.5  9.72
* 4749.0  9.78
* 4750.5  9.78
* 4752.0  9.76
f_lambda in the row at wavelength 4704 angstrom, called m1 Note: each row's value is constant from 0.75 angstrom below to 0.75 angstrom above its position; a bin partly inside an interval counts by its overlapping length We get 9.73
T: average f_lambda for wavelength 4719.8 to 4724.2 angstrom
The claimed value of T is 9.48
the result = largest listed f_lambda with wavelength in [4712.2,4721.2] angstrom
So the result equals 9.72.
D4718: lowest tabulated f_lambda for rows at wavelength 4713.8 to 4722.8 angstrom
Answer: 9.47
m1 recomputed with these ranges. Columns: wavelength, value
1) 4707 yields 9.7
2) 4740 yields 9.27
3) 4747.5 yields 9.72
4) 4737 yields 9.31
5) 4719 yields 9.55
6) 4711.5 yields 9.65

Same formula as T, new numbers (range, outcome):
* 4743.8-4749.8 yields 9.66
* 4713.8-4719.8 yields 9.64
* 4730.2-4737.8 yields 9.43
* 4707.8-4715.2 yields 9.67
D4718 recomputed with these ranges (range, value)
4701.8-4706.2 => 9.61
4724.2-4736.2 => 9.37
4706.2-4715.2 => 9.62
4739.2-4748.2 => 9.27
